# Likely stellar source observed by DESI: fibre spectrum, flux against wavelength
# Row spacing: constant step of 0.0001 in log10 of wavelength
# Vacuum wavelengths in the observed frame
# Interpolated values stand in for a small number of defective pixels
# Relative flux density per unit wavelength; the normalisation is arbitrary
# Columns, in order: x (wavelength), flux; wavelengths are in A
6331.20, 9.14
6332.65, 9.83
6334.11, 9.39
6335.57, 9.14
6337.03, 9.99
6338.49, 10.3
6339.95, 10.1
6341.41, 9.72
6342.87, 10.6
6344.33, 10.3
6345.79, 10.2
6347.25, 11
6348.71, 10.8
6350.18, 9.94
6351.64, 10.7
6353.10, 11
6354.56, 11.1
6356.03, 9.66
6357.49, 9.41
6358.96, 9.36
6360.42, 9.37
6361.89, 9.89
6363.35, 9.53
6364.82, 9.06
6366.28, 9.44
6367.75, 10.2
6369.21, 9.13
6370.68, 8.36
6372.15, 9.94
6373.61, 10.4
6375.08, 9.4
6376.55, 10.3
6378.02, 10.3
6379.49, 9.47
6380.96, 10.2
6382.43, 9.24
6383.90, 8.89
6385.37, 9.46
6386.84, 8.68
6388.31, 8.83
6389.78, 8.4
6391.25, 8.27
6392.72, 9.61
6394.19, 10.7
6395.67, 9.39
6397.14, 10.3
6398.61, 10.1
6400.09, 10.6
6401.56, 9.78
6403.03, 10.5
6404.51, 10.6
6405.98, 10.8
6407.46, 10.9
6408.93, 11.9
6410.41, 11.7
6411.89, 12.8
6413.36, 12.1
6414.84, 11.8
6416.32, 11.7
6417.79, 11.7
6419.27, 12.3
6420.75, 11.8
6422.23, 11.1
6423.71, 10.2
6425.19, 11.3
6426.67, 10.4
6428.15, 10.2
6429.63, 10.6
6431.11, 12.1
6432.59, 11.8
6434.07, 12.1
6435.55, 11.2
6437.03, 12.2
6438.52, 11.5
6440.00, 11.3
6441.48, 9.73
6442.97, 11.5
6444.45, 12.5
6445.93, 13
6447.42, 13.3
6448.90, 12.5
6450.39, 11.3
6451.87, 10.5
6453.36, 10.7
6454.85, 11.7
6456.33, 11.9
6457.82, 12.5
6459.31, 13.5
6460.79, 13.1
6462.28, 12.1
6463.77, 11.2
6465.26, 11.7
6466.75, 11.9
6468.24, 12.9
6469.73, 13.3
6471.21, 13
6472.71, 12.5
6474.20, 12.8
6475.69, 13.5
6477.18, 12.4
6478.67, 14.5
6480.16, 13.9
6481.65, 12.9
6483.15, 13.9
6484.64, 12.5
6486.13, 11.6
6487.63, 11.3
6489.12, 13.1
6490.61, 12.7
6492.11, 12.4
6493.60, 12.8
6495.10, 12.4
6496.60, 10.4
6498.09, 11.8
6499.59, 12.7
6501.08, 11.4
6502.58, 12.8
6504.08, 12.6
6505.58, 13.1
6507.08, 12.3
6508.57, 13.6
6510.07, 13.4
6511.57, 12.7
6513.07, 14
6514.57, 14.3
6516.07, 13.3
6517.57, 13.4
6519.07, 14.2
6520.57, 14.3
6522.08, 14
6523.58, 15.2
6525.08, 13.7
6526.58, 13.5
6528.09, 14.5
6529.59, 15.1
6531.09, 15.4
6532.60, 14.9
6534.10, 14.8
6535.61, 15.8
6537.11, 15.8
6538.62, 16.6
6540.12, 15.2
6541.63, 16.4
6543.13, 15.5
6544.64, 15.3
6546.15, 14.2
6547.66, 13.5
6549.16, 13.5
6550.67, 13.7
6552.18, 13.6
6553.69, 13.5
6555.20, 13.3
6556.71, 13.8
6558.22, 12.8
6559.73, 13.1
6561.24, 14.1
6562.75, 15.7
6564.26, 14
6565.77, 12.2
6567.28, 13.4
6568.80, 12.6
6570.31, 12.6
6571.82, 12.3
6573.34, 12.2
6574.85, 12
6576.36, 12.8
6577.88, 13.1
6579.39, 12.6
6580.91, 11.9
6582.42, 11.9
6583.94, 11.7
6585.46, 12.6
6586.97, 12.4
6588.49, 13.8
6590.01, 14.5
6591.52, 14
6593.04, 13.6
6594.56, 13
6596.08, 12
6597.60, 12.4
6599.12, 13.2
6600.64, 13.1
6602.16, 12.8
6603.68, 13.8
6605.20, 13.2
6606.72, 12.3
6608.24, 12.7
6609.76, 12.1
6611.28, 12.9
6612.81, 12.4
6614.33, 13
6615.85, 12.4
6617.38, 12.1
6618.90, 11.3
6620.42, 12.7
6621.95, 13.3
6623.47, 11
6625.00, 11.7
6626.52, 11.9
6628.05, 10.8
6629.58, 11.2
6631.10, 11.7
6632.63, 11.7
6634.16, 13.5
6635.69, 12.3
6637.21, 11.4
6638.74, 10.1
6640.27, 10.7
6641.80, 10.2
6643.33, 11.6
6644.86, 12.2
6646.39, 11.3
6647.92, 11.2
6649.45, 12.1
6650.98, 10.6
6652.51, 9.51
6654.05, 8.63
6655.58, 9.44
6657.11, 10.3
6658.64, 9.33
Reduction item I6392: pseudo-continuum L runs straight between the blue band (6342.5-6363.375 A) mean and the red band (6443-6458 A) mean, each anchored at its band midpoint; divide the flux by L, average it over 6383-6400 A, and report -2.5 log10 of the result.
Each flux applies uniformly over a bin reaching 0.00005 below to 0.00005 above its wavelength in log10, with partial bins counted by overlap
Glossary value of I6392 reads 0.163 mag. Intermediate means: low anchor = 10.2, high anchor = 11.9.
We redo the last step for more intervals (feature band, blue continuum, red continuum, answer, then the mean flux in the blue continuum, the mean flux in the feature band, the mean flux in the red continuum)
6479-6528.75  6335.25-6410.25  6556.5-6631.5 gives -0.132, 9.92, 13.1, 12.7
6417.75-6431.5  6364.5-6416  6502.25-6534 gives -0.003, 10.1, 11.1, 13.9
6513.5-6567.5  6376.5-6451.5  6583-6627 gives -0.187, 10.8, 14.3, 12.7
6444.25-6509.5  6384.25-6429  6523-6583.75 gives -0.028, 10.6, 12.5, 13.9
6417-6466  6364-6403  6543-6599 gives -0.093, 9.57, 11.7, 13.2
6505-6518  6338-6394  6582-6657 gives -0.205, 9.76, 13.4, 12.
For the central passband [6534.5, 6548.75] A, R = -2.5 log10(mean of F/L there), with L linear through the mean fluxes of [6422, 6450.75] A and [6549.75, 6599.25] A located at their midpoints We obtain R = -0.21 mag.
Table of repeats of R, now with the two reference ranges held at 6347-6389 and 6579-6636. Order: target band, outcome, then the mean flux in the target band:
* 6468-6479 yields -0.19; 13.1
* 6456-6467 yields -0.14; 12.3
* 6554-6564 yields -0.16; 13.8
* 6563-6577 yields -0.06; 12.8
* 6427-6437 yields -0.09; 11.4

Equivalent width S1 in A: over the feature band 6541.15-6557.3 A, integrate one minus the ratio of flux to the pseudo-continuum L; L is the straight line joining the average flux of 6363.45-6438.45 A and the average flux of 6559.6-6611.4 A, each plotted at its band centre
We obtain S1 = -2.3 A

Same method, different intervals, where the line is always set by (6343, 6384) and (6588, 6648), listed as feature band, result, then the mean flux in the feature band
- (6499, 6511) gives -1.62 A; 12.7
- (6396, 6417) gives -1.57 A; 11.1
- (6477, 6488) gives -1.94 A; 13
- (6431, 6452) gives -2.30 A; 11.8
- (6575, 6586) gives -0.38 A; 12.3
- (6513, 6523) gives -2.29 A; 13.9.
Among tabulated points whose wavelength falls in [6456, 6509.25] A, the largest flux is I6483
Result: 14.5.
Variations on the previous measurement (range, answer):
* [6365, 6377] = 10.4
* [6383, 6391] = 9.46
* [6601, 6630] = 13.8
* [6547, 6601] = 15.7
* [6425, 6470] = 13.5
